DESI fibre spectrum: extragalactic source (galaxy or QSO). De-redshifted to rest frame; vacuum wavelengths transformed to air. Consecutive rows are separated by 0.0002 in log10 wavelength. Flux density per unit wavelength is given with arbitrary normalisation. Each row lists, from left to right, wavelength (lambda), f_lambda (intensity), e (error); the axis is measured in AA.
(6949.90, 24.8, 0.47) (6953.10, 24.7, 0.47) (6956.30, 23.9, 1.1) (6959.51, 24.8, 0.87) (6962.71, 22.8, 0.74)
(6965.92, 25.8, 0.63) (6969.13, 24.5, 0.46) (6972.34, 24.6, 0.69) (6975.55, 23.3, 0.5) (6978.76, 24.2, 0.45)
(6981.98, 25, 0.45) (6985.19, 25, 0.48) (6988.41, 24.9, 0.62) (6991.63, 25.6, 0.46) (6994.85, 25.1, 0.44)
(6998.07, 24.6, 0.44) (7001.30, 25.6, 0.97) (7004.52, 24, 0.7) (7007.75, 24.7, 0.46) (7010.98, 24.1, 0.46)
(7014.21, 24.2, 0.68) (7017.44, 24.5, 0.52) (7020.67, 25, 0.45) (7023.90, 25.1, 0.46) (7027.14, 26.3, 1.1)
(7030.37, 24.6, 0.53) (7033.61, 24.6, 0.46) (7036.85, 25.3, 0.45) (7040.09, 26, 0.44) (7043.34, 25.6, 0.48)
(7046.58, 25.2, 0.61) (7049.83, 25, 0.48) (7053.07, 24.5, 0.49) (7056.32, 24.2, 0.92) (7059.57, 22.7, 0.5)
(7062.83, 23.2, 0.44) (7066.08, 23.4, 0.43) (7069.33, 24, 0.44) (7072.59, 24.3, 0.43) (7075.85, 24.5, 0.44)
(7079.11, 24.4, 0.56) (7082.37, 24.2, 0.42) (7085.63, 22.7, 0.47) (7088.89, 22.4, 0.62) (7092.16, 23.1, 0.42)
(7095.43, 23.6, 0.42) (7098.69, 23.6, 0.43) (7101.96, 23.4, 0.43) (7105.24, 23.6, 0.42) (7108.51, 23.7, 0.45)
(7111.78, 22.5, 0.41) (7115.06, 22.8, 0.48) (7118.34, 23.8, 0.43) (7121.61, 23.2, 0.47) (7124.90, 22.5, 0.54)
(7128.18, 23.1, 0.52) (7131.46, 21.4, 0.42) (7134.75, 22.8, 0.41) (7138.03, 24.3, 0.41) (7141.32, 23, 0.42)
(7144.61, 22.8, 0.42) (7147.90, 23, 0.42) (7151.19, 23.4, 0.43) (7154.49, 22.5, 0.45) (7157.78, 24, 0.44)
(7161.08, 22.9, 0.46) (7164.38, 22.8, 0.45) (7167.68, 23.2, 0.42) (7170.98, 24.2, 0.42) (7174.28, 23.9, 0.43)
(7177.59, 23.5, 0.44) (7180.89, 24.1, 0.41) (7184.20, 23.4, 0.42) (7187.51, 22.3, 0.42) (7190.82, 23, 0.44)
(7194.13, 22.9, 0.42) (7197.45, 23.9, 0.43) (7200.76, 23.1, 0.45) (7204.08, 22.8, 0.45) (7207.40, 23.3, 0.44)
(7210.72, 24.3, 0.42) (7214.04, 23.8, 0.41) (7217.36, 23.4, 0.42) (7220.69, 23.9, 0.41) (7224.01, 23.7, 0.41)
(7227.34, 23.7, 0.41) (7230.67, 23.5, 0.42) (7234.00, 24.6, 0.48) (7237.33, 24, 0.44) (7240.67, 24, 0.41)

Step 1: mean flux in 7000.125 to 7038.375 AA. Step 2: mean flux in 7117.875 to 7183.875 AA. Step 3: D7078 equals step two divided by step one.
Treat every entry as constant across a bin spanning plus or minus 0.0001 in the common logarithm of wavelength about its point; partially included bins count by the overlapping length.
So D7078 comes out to 0.94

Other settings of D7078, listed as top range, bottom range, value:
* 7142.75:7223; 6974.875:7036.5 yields 0.94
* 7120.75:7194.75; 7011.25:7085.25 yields 0.94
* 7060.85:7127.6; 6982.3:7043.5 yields 0.94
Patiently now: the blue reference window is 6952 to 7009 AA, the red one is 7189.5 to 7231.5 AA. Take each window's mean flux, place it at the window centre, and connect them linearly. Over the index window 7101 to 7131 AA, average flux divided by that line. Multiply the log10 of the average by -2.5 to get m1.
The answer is 0.039 mag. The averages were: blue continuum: 24.6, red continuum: 23.5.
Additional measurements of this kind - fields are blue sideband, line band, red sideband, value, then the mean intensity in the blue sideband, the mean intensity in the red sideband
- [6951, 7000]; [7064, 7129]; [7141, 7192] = 0.01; 24.6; 23.3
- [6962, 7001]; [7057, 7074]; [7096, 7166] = 0.01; 24.7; 23.1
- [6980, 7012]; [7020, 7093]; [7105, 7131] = -0.02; 24.9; 23.1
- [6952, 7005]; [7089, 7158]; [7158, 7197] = 0.03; 24.6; 23.3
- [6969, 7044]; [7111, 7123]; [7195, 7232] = 0.05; 24.8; 23.6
